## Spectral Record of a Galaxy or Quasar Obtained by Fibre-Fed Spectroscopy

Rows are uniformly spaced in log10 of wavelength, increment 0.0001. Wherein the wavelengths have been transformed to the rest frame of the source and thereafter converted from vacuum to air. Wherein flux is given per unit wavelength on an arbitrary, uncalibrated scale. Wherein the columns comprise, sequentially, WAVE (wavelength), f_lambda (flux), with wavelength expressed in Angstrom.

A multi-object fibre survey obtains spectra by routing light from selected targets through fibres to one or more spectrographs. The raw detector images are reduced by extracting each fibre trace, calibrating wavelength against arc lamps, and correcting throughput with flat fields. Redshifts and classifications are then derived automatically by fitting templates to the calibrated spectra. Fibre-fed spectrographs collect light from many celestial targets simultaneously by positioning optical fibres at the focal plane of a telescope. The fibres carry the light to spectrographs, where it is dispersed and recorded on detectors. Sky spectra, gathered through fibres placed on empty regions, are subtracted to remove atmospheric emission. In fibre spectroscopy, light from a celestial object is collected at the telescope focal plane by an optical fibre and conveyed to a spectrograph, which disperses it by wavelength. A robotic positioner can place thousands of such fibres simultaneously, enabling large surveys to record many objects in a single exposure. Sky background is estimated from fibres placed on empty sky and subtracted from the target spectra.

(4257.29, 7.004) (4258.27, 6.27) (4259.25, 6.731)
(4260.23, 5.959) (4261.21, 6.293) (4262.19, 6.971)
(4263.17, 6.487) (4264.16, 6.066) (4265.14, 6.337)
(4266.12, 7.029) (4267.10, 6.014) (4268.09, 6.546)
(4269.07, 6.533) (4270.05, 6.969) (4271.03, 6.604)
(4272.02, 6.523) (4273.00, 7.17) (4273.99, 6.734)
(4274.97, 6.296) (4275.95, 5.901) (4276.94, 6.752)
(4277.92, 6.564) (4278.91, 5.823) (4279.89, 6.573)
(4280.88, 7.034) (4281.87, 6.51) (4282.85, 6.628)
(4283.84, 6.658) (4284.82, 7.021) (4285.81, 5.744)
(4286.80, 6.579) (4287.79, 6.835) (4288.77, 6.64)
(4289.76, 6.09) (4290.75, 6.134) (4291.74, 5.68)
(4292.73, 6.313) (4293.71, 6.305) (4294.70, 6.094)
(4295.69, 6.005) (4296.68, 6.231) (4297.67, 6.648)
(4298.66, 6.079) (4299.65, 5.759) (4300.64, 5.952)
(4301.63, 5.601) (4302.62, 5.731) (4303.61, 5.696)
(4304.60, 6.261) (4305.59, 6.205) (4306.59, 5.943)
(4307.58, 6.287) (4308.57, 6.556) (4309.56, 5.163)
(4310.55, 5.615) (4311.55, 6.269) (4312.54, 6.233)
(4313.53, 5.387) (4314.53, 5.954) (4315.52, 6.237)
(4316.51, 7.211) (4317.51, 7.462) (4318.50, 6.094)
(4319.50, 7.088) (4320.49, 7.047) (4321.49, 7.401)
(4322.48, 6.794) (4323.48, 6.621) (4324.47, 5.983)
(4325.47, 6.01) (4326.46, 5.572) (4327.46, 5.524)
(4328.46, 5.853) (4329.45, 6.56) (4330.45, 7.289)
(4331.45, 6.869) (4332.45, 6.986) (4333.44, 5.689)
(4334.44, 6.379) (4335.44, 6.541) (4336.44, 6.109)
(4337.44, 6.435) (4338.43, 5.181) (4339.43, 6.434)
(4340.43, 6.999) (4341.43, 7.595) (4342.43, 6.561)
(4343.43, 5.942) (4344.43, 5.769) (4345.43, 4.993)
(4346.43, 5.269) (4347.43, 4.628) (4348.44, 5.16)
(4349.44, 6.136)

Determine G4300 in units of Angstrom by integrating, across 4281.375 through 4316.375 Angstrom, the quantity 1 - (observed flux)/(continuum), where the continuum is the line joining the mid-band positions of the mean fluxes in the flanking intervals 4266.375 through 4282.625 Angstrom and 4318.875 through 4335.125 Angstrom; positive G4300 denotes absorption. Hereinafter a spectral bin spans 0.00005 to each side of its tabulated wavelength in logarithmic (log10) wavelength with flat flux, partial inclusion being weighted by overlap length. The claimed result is 1.9 Angstrom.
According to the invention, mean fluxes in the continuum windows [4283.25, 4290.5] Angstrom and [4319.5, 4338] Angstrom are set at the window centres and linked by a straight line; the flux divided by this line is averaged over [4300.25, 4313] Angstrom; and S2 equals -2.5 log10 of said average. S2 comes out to 0.09 mag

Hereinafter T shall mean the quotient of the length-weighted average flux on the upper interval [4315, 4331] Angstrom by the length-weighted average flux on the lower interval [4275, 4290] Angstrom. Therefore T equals 1.01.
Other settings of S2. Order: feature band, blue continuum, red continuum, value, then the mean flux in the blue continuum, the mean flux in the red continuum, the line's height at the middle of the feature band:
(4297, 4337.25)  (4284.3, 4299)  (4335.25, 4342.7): 0.02 mag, 6.3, 6.48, 6.4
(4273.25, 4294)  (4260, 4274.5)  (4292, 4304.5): -0.03 mag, 6.56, 6.04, 6.28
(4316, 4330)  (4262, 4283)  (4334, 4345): -0.02 mag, 6.54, 6.35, 6.4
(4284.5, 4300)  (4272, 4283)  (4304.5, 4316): 0.01 mag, 6.54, 6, 6.3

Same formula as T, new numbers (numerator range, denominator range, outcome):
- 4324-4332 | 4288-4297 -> 1.00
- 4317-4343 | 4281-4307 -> 1.05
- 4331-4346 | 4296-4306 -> 1.05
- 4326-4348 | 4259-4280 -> 0.95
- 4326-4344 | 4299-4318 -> 1.05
